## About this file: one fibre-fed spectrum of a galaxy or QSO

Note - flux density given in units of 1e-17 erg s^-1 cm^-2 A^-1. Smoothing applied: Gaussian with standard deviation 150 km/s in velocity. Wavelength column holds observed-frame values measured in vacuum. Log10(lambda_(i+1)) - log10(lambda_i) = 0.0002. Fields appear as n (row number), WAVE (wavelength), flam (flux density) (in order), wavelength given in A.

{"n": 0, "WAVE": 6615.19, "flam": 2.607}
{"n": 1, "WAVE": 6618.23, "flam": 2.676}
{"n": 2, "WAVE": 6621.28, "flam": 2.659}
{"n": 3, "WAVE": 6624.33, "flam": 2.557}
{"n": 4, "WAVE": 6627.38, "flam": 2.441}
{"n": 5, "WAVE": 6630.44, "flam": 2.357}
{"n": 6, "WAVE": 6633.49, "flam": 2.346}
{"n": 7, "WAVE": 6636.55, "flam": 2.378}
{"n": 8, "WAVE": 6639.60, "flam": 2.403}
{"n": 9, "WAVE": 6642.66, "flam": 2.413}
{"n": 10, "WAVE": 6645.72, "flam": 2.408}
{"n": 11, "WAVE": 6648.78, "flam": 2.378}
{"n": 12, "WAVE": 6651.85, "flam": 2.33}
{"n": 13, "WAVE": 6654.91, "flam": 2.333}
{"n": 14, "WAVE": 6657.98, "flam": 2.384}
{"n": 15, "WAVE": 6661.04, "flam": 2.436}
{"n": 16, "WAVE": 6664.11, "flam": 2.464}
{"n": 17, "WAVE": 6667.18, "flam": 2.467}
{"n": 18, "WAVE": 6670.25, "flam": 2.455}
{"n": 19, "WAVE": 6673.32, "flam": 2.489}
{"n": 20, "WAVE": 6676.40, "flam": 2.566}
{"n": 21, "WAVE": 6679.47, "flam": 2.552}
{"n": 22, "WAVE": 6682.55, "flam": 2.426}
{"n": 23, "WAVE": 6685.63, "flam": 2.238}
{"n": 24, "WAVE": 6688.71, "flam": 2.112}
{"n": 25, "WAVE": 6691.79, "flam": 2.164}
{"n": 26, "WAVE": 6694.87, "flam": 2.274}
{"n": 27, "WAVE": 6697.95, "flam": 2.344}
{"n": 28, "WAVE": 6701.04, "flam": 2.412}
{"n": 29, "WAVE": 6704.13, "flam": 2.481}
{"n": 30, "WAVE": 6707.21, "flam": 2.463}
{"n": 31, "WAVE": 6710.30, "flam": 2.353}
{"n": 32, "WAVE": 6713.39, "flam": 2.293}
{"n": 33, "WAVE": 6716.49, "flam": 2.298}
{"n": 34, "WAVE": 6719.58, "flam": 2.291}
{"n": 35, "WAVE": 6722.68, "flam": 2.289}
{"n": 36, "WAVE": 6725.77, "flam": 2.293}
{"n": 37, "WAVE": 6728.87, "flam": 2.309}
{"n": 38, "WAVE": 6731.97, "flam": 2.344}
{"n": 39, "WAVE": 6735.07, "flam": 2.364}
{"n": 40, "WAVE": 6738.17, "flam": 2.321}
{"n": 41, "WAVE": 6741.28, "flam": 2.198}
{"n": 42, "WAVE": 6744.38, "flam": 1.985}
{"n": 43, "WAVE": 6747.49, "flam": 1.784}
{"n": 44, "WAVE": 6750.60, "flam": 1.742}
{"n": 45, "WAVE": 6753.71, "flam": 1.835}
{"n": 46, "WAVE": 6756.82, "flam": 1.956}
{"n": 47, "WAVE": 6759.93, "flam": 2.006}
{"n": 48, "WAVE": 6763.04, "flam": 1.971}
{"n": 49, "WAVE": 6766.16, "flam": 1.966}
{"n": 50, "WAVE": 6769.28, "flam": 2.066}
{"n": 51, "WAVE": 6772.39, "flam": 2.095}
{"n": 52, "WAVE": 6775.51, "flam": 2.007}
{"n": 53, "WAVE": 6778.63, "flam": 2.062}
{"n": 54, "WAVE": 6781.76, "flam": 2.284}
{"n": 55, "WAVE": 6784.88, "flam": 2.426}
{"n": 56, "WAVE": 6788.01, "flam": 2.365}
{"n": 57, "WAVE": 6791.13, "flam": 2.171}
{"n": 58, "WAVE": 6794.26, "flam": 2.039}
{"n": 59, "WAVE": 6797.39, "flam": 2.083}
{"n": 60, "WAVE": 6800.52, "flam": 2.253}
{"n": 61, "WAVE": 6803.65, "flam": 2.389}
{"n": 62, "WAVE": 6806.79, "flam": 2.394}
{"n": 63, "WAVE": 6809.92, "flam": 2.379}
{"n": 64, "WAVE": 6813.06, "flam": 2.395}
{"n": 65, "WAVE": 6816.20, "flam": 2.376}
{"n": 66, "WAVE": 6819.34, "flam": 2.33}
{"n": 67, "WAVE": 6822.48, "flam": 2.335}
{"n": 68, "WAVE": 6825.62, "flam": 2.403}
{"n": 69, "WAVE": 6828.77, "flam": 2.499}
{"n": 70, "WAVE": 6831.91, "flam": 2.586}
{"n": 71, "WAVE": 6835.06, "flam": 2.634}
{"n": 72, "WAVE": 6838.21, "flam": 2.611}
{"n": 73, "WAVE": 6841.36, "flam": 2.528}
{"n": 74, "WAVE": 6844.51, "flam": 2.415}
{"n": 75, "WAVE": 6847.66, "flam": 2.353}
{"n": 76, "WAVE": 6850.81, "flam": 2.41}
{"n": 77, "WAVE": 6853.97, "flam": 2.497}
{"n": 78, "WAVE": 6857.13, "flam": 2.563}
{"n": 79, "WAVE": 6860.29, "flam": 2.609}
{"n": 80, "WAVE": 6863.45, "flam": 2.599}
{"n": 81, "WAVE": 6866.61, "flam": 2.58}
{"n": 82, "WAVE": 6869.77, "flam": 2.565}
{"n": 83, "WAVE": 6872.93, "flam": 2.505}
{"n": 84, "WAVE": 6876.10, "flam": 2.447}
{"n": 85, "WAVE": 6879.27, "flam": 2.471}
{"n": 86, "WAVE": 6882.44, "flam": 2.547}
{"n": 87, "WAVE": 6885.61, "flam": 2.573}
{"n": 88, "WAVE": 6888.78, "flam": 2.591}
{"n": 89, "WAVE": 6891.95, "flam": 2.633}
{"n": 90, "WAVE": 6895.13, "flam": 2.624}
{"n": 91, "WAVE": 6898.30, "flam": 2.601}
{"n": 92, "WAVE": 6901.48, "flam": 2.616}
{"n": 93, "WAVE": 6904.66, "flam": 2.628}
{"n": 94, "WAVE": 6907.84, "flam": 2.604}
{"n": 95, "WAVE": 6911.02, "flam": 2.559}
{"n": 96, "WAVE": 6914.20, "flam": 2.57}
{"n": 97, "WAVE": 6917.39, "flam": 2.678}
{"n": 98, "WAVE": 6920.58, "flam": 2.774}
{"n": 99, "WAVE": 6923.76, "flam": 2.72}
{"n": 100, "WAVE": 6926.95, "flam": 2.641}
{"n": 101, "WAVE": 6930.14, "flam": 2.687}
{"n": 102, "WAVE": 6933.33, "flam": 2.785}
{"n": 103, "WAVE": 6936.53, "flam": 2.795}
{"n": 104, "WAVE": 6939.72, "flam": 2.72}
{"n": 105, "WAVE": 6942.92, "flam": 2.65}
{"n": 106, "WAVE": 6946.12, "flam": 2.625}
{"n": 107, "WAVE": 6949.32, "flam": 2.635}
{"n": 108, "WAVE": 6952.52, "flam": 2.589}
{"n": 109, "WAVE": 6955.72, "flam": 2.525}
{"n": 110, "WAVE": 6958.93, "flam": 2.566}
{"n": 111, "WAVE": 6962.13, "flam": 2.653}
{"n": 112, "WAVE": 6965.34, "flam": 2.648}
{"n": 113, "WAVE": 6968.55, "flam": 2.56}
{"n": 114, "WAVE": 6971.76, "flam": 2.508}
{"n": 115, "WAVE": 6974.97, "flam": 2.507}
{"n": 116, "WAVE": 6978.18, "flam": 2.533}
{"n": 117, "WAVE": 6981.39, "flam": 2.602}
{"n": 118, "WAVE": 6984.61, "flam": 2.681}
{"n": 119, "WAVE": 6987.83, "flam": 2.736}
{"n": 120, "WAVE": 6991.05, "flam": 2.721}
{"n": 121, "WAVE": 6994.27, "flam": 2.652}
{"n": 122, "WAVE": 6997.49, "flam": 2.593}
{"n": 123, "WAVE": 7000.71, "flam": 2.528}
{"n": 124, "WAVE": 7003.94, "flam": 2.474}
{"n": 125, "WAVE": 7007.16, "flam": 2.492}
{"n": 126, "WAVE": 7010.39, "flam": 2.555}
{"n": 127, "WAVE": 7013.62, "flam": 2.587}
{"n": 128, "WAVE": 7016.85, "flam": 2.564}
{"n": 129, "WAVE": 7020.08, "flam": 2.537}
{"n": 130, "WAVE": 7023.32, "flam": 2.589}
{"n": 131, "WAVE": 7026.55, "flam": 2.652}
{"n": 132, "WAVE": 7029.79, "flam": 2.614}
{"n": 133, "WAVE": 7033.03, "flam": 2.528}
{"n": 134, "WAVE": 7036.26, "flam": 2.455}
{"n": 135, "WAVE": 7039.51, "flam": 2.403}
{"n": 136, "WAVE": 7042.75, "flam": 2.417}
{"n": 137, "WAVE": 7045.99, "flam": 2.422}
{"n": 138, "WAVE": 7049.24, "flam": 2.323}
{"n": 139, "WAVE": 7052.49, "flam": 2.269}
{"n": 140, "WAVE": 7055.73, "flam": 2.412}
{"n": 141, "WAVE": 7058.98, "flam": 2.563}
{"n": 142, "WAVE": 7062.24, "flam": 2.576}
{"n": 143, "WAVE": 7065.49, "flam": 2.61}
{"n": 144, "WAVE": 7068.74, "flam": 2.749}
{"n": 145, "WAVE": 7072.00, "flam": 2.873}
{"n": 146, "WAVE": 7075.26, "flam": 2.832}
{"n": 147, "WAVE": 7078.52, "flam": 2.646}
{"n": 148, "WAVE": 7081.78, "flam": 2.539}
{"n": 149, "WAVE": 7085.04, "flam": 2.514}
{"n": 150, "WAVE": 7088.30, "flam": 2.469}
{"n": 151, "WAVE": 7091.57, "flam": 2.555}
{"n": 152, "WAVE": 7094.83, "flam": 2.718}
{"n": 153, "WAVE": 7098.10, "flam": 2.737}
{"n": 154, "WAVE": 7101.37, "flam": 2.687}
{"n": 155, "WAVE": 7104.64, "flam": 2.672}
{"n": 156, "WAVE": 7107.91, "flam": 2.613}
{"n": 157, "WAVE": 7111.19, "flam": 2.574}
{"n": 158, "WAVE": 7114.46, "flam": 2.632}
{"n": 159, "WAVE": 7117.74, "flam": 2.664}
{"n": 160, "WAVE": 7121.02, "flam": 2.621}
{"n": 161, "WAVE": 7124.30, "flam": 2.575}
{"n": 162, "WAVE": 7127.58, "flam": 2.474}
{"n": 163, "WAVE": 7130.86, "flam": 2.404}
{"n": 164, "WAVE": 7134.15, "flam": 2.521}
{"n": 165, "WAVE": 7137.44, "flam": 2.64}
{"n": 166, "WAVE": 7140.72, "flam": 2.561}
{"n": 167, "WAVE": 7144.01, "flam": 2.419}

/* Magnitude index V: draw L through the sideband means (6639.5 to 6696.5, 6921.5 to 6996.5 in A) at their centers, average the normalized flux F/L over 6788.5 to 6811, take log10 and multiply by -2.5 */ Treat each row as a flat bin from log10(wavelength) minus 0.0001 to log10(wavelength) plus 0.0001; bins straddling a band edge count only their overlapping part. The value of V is 0.12 mag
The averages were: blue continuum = 2.38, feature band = 2.25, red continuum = 2.64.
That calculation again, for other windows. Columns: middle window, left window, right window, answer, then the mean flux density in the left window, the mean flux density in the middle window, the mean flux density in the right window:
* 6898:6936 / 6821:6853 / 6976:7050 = -0.06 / 2.48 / 2.66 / 2.55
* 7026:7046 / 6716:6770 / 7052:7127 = 0.02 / 2.11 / 2.5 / 2.62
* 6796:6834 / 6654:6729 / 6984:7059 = 0.03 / 2.37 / 2.37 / 2.53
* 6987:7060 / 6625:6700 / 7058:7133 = 0.02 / 2.38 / 2.52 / 2.62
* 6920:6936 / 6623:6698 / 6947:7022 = -0.07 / 2.39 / 2.72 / 2.58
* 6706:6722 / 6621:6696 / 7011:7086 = 0.04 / 2.4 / 2.33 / 2.55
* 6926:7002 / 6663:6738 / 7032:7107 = -0.05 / 2.36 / 2.63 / 2.57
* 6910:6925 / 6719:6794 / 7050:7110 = -0.13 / 2.13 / 2.66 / 2.61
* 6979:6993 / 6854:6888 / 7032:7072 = -0.07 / 2.54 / 2.67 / 2.49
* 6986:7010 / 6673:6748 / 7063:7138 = -0.02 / 2.31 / 2.6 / 2.62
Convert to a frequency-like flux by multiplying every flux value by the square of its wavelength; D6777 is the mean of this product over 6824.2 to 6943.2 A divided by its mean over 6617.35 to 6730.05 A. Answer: 1.15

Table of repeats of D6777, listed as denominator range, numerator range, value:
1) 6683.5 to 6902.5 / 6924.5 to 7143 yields 1.19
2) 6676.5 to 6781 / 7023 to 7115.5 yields 1.29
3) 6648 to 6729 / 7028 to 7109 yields 1.21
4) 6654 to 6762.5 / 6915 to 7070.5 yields 1.24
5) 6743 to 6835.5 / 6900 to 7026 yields 1.26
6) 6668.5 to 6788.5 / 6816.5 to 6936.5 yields 1.20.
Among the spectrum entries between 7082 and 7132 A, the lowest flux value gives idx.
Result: 2.404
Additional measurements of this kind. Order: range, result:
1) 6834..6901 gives 2.353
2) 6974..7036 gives 2.474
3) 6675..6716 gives 2.112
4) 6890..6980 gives 2.507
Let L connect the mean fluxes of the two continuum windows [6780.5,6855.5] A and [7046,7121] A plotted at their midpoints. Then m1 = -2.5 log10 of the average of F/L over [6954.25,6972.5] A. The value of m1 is -0.034 mag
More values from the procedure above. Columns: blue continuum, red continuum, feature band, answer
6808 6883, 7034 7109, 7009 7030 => -0.01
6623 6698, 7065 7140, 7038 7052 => 0.09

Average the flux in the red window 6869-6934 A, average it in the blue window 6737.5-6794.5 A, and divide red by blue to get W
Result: 1.26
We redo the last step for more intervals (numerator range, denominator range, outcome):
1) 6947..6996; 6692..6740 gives 1.12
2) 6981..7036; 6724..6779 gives 1.25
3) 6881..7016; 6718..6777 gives 1.25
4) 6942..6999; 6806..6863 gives 1.06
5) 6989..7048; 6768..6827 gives 1.13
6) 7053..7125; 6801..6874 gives 1.06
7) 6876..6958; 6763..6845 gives 1.14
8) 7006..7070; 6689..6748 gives 1.10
